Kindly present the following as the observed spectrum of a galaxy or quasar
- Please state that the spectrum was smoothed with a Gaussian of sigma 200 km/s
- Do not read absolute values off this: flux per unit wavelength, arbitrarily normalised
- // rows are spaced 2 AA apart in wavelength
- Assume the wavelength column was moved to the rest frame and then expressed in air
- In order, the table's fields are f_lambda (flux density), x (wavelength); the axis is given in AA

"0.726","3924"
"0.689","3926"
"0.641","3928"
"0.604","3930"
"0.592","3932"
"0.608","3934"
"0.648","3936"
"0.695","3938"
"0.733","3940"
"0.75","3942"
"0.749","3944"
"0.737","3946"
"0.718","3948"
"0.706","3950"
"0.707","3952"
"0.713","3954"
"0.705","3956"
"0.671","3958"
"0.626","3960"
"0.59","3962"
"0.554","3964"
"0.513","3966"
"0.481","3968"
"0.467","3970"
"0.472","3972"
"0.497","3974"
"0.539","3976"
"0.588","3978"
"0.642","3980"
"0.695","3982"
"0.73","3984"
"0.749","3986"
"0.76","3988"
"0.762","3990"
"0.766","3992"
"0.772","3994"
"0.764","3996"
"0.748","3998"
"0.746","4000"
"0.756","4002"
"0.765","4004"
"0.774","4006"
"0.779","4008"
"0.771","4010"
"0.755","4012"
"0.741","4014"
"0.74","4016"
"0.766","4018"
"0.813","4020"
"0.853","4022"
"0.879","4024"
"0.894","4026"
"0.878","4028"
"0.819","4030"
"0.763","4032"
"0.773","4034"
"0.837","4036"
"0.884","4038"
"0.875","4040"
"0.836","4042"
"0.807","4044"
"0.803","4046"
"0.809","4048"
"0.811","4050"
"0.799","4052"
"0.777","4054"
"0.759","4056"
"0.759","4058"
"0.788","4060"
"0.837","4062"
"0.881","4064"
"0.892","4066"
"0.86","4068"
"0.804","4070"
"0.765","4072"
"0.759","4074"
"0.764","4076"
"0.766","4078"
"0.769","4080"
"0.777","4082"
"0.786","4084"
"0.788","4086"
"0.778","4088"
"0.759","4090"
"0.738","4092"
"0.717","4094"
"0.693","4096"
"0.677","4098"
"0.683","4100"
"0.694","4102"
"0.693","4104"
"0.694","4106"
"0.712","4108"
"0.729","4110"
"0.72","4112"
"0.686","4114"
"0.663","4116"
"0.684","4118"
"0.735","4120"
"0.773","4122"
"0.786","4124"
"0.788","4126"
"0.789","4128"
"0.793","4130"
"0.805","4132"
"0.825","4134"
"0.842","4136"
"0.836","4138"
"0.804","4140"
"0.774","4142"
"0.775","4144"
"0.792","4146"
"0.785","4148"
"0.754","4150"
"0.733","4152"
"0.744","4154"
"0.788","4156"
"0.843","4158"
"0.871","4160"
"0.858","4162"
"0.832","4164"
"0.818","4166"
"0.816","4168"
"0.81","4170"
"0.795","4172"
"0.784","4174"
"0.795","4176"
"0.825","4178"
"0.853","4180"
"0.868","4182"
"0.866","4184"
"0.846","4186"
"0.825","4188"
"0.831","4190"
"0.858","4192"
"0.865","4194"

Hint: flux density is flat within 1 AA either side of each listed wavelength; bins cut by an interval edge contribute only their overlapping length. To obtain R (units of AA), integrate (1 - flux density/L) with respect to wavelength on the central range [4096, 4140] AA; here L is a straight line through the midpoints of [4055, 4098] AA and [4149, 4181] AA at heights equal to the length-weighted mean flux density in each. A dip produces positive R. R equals 2.8 AA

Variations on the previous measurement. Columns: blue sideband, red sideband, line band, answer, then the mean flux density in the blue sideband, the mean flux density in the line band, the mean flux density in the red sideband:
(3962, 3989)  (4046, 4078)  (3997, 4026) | -4.3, 0.591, 0.782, 0.803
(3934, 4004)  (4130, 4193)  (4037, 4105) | -3.4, 0.67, 0.782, 0.814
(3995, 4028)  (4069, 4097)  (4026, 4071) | -2.8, 0.787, 0.822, 0.762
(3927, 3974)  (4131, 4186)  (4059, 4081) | -2.1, 0.635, 0.808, 0.811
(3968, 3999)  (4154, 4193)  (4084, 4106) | 1.0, 0.658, 0.724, 0.828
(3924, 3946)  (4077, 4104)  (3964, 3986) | 3.9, 0.676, 0.57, 0.739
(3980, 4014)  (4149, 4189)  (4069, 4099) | 1.1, 0.752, 0.756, 0.816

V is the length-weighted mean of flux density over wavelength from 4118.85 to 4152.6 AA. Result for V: 0.788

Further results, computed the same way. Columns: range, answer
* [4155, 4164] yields 0.839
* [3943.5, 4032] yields 0.708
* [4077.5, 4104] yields 0.738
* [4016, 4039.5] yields 0.83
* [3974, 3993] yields 0.682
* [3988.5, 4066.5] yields 0.8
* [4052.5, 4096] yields 0.785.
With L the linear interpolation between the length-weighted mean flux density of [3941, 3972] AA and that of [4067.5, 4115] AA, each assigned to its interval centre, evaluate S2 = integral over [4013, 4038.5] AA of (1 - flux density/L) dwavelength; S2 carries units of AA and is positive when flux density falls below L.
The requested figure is -4.6 AA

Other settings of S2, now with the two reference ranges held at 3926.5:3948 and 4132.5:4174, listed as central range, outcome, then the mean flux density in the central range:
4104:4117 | 1.32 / 0.7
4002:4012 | -0.70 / 0.769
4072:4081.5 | -0.07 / 0.765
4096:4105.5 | 1.05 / 0.688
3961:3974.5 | 3.58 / 0.511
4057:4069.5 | -1.38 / 0.835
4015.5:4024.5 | -1.04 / 0.81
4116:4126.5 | 0.57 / 0.743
